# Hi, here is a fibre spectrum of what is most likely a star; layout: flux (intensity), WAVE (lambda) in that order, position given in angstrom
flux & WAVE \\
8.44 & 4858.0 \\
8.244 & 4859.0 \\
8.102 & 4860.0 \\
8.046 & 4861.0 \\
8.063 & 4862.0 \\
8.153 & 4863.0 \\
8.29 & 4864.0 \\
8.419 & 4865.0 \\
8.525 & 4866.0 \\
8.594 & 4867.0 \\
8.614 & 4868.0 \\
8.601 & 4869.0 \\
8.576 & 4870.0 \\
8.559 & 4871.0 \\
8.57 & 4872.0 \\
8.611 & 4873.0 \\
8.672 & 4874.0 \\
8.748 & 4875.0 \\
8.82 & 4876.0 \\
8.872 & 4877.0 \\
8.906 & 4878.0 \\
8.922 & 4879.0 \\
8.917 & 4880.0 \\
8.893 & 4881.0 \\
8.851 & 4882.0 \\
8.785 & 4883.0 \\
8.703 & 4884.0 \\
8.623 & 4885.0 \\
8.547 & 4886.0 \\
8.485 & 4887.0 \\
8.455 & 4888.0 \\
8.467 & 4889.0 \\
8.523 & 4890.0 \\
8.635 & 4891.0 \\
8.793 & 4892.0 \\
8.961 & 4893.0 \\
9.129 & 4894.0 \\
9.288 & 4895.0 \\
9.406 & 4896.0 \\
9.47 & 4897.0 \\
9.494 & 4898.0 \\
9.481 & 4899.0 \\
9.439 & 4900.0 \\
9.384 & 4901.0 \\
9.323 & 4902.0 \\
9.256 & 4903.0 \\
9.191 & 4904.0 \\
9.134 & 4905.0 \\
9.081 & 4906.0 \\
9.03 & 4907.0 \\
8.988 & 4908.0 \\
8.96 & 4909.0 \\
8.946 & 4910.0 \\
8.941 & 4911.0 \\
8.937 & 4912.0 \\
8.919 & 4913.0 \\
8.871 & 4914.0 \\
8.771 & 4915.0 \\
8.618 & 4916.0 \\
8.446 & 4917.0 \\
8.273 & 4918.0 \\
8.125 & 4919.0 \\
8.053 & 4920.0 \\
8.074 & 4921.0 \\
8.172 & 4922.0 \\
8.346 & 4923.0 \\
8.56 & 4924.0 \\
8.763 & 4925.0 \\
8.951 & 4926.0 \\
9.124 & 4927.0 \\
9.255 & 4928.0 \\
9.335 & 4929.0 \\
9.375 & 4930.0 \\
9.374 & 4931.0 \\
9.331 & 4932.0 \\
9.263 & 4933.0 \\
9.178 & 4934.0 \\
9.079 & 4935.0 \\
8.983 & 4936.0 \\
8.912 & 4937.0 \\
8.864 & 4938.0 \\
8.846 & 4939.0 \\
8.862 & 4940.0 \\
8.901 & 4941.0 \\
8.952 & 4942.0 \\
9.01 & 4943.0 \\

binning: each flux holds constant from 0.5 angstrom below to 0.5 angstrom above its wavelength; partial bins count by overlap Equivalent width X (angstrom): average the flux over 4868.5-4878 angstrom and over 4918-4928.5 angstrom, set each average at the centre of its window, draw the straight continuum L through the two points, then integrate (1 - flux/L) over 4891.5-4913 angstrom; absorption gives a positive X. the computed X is -1.4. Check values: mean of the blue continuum 8.68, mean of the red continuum 8.53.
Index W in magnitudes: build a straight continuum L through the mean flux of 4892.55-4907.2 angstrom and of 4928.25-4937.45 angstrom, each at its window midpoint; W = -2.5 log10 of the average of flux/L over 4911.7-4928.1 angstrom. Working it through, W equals 0.079 mag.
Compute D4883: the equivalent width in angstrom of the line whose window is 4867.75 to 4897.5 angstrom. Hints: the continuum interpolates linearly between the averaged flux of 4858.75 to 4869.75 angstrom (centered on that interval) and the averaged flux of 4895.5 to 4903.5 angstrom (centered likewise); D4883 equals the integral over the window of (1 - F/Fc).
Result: 0.37 angstrom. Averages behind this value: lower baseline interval 8.34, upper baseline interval 9.41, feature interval 8.78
